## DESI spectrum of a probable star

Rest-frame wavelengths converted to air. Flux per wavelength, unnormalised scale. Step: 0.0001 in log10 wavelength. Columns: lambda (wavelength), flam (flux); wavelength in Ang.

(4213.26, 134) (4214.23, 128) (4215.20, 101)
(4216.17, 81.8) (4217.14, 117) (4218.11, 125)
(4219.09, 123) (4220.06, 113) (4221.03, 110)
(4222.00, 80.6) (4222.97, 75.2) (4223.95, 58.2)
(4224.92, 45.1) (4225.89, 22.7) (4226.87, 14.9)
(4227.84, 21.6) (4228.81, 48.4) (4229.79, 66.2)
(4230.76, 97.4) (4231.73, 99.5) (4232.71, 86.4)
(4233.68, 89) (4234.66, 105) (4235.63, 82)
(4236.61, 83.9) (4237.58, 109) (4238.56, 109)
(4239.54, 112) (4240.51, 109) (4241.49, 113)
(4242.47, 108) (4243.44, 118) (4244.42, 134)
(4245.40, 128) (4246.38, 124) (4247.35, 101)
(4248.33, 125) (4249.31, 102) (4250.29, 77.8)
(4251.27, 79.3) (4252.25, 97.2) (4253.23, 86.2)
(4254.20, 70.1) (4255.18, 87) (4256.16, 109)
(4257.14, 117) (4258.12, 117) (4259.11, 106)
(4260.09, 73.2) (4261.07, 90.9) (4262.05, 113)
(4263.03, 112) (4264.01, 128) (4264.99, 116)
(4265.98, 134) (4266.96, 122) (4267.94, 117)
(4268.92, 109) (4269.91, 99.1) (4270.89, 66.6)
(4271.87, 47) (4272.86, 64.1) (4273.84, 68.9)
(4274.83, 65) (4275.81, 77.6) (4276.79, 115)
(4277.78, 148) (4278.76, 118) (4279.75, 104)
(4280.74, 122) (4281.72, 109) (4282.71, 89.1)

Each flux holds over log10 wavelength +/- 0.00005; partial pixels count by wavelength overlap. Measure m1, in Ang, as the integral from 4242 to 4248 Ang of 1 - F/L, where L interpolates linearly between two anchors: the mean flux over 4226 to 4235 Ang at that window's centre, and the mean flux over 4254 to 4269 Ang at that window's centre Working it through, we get -2.3 Ang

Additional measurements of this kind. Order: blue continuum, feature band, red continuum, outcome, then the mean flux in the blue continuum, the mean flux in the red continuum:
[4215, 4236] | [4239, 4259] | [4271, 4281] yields -4.9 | 79.8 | 91.3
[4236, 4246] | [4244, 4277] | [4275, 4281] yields 3.7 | 112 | 111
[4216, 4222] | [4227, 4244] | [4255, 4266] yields 3.0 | 111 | 108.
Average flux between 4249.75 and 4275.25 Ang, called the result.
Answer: 95.2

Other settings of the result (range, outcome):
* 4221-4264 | 91.5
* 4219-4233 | 69.1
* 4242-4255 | 104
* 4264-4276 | 92.4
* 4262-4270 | 118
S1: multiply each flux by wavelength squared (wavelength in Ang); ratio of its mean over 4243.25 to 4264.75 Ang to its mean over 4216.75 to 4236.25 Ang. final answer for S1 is 1.3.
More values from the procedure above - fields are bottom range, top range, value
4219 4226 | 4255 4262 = 1.30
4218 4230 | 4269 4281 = 1.38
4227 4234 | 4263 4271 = 1.66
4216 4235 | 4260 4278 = 1.27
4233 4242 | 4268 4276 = 0.77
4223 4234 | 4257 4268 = 1.92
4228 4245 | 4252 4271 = 1.09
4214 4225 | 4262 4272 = 1.13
